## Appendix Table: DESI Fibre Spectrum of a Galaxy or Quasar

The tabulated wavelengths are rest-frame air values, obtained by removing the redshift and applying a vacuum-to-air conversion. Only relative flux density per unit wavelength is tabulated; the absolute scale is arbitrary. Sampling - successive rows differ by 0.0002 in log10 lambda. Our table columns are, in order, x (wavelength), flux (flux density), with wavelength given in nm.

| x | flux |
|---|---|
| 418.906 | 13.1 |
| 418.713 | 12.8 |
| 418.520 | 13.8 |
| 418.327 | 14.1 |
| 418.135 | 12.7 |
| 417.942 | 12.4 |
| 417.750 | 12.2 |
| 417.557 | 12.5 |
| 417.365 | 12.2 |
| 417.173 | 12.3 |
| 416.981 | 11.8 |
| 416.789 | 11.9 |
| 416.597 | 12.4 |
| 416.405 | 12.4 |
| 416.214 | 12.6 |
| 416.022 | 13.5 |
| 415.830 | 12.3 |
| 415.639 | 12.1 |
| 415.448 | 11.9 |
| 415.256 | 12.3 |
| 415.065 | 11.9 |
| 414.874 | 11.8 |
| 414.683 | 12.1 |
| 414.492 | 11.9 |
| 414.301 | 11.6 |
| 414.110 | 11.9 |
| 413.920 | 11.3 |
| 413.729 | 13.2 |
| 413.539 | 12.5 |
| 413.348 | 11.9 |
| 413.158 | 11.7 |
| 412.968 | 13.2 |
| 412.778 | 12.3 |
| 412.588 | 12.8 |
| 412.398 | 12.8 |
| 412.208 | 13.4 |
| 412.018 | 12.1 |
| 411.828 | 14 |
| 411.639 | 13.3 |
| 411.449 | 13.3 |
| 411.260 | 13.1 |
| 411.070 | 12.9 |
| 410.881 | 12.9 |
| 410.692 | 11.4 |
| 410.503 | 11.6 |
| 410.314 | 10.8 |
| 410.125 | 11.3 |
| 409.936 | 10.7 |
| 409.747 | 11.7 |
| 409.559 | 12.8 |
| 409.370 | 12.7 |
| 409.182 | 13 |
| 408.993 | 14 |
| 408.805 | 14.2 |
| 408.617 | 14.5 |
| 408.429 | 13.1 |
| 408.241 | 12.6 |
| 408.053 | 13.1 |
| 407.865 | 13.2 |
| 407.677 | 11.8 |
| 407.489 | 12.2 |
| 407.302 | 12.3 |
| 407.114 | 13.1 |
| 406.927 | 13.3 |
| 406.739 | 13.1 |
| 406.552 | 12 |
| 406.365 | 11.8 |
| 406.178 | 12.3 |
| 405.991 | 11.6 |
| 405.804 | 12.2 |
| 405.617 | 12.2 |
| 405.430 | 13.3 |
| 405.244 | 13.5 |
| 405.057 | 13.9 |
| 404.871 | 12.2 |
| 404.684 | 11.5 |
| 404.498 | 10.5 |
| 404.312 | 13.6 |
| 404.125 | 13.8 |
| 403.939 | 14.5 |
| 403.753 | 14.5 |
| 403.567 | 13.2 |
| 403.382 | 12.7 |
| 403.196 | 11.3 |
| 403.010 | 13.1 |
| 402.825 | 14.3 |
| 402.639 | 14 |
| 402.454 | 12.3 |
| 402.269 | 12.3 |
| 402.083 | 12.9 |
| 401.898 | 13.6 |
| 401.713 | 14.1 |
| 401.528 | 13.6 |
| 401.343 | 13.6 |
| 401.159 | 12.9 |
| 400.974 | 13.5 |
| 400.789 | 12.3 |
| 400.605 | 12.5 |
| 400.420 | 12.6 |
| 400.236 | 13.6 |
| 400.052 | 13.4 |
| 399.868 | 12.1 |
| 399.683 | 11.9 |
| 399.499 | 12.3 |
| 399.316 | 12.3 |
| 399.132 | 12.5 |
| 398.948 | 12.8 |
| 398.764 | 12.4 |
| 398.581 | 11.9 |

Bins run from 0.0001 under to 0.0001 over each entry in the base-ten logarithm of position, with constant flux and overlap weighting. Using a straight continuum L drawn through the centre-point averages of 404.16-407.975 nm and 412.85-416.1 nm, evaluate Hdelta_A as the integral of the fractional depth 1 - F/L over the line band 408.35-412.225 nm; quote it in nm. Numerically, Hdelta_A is -0.11 nm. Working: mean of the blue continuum 12.5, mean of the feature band 12.7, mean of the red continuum 12.2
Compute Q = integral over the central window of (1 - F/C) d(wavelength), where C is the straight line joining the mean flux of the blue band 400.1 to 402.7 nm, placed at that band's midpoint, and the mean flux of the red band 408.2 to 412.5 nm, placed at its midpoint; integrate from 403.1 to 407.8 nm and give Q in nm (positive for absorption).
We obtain 0.10 nm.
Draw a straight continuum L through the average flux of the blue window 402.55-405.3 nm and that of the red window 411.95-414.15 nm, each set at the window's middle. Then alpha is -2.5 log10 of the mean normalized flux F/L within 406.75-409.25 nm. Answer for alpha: -0.025 mag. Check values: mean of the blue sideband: 13.1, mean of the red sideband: 12.4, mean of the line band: 13.1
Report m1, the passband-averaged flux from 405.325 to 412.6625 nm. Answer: 12.6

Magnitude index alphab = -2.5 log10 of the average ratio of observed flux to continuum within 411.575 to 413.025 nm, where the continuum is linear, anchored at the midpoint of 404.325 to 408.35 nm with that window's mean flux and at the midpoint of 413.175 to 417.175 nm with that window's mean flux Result -0.061 mag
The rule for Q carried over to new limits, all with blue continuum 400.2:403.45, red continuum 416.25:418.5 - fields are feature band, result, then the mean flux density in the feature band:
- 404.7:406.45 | 0.06 nm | 12.5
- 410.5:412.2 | -0.02 nm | 12.8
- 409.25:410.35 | 0.09 nm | 11.7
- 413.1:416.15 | 0.11 nm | 12.1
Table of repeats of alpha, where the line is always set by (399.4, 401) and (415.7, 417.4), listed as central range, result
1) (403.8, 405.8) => -0.03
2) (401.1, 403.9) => -0.05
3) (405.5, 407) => 0.02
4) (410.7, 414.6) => -0.01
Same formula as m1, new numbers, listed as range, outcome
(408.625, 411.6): 12.5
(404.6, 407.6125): 12.5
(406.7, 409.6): 13.1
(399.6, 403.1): 13.1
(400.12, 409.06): 13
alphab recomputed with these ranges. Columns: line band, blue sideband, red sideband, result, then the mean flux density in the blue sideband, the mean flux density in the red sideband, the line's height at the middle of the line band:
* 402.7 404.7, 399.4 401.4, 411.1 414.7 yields -0.03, 12.8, 12.6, 12.7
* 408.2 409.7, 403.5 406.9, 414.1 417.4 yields -0.07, 12.8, 12.2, 12.6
